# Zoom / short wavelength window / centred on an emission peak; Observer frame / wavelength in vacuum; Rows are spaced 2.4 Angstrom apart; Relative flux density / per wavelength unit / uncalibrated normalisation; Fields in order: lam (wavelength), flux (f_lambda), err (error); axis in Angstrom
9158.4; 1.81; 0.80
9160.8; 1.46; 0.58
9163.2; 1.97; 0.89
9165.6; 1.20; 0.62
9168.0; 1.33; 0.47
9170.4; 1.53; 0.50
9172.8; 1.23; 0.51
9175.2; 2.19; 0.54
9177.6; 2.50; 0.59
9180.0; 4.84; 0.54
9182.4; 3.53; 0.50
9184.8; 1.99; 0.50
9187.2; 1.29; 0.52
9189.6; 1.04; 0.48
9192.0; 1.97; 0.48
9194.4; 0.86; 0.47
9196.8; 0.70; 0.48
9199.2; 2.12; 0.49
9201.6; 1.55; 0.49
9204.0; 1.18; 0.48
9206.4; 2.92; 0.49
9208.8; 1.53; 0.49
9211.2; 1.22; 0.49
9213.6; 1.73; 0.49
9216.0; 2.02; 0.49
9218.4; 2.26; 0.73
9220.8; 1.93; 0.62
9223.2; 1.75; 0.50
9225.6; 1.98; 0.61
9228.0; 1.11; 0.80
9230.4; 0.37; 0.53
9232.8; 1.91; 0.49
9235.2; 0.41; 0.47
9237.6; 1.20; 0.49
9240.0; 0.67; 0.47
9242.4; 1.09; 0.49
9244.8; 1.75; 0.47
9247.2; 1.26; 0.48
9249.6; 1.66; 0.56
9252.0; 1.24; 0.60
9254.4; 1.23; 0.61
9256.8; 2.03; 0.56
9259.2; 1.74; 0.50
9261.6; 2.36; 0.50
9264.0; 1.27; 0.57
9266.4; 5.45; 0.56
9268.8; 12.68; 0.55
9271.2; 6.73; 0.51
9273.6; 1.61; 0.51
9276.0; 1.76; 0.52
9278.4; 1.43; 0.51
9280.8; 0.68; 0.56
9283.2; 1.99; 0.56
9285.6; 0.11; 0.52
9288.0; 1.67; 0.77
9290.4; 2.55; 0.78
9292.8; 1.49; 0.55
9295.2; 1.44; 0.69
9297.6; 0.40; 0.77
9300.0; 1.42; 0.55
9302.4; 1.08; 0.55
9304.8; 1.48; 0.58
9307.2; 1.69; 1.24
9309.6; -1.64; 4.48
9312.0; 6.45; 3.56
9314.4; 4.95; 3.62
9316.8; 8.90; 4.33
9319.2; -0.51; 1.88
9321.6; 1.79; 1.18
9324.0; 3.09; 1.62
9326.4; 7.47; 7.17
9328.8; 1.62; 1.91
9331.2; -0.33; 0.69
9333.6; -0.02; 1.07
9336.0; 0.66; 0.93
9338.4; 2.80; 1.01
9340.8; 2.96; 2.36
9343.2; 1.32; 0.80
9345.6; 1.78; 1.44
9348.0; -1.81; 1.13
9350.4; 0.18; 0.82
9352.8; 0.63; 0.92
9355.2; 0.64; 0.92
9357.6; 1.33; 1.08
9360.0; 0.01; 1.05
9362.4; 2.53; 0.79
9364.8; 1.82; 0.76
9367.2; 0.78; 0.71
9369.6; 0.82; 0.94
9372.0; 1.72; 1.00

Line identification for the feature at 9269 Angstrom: [O III]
